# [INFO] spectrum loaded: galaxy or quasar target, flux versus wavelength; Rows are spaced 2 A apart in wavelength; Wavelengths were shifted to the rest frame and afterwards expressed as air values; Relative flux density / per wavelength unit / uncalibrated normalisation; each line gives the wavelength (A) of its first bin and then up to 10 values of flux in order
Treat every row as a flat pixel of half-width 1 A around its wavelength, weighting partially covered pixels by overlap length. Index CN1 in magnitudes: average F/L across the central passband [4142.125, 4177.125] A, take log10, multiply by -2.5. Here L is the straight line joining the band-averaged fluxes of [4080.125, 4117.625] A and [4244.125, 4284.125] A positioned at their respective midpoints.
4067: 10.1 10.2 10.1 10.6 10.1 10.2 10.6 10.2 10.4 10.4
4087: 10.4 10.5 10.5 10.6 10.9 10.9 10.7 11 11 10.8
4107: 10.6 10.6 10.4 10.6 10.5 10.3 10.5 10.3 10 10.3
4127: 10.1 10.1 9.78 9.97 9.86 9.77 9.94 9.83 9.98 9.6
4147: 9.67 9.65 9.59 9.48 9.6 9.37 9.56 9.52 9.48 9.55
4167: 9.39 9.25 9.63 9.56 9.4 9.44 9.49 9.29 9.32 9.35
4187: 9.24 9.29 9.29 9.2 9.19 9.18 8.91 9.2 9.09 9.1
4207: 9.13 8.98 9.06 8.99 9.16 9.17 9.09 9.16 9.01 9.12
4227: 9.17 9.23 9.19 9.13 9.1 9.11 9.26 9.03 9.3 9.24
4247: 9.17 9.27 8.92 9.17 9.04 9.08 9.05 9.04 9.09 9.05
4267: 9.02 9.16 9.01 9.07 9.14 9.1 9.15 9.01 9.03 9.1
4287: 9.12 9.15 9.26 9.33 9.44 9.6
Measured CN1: 0.06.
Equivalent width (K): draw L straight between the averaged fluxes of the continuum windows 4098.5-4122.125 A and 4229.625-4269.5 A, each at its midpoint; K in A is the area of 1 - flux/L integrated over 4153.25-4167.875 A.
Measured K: 0.8 A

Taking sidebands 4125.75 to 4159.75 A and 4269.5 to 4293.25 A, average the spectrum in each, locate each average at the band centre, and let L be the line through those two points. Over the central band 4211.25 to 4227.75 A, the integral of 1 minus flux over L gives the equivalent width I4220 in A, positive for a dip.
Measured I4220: 0.5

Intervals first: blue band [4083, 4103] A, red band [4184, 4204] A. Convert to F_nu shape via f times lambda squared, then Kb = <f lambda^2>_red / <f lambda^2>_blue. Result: 0.91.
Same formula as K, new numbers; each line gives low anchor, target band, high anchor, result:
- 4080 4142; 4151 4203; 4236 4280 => 2.4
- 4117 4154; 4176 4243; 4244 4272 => 1.8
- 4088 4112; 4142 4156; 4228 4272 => 0.7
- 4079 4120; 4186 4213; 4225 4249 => 1.2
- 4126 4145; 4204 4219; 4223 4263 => 0.4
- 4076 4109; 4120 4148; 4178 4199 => 0.2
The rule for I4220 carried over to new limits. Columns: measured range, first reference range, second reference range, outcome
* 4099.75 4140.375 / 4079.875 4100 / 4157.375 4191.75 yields -0.68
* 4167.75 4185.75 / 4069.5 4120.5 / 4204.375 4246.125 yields 0.44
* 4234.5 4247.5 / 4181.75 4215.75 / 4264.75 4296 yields -0.04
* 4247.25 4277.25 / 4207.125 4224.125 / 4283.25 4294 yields 0.20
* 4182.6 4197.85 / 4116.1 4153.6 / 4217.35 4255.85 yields 0.40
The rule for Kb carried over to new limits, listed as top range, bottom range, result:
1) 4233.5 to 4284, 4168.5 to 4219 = 1.02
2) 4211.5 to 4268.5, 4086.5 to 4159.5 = 0.95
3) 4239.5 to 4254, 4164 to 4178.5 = 1.00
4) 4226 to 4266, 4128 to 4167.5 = 0.99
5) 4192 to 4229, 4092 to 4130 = 0.91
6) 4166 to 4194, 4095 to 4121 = 0.91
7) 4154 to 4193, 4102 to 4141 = 0.94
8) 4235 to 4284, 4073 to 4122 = 0.93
